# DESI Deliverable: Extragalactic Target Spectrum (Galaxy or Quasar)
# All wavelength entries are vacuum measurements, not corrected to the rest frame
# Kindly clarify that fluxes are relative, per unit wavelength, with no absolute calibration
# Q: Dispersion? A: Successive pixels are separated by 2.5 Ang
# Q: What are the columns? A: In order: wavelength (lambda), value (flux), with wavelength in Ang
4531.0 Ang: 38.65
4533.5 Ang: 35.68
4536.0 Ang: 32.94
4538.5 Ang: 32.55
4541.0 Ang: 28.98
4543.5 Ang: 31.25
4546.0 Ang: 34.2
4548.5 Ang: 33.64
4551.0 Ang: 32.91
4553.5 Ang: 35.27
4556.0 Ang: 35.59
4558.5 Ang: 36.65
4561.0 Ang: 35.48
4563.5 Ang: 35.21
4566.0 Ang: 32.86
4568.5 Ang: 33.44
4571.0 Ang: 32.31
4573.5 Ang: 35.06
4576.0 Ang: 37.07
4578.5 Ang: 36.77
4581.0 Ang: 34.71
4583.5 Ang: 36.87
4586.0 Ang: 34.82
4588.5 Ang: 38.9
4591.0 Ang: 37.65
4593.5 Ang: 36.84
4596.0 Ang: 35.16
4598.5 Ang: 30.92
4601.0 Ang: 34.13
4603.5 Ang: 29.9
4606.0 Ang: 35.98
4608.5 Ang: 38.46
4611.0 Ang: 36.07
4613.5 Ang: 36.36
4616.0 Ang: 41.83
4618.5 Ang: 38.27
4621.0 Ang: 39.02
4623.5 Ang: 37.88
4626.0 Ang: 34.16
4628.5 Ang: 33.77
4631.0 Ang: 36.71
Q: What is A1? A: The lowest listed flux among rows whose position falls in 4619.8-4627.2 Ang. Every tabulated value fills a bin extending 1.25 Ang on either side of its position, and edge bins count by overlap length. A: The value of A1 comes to 34.16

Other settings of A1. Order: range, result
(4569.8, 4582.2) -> 32.31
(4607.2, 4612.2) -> 36.07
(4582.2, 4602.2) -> 30.92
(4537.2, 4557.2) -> 28.98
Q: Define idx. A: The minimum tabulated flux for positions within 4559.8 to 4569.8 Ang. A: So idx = 32.86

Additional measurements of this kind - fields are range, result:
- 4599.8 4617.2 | 29.9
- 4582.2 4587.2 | 34.82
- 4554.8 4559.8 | 35.59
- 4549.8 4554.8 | 32.91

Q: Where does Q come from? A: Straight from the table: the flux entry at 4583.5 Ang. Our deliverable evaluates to 36.87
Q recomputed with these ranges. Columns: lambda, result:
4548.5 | 33.64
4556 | 35.59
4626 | 34.16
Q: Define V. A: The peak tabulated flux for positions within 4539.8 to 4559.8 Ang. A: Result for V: 36.65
